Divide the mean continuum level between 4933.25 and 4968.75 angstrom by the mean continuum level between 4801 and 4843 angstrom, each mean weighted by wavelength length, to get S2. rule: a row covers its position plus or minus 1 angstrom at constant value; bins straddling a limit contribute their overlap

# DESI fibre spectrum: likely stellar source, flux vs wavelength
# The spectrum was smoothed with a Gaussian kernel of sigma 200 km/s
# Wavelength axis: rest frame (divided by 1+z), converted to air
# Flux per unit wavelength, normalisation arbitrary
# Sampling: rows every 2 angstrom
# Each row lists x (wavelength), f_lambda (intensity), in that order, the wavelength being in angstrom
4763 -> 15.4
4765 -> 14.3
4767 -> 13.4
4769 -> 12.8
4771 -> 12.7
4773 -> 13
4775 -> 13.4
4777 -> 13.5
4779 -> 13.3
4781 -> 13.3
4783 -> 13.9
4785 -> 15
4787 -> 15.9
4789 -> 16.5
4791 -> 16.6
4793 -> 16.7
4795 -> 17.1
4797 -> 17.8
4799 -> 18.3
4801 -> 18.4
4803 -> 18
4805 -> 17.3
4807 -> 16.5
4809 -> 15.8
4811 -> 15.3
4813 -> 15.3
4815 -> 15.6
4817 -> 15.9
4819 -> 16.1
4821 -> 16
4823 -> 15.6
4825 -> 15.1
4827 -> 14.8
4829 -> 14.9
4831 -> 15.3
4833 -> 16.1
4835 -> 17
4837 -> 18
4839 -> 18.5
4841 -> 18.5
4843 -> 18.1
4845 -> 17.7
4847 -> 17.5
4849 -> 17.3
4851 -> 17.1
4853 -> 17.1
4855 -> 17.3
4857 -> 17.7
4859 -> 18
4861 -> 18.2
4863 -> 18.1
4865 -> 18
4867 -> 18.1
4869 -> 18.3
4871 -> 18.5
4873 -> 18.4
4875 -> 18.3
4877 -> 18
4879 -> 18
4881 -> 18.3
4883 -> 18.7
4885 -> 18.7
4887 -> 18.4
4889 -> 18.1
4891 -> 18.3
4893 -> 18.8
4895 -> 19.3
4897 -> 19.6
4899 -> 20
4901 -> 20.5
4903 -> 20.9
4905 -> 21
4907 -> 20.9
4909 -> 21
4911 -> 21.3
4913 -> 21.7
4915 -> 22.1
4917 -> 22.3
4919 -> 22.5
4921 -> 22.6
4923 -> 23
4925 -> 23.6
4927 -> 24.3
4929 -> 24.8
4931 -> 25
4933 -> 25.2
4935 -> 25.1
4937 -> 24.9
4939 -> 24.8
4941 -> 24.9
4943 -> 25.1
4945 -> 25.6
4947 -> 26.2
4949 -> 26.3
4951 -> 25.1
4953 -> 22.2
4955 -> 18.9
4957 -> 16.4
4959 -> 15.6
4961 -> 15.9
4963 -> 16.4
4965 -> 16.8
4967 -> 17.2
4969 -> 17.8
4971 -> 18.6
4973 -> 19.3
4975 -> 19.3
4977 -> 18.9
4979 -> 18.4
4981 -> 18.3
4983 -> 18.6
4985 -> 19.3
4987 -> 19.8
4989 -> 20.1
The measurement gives 1.3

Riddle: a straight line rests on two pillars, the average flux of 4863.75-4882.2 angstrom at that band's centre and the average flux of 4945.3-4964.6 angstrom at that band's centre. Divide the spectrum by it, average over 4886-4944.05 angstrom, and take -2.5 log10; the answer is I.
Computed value -0.14 mag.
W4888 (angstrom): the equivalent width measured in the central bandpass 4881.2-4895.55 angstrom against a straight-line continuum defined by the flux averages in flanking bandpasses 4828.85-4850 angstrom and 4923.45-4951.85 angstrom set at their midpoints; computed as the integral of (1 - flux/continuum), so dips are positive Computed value 1.7 angstrom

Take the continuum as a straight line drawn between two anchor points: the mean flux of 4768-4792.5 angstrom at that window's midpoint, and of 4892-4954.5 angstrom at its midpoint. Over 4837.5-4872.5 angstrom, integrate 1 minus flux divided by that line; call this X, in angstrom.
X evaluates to 1.6 angstrom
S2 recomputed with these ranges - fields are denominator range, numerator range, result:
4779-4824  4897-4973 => 1.35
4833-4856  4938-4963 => 1.25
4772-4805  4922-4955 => 1.56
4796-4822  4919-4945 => 1.47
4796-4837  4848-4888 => 1.11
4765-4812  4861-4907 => 1.23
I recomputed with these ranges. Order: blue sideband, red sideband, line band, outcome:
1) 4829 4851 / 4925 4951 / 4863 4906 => 0.108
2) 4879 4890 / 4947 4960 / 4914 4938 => -0.184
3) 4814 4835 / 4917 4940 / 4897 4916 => 0.066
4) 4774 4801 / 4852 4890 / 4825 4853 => 0.015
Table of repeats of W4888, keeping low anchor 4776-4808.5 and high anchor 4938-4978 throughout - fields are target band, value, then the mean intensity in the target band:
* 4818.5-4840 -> 1.2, 16.1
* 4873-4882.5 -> 0.1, 18.2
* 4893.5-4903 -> -0.5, 19.9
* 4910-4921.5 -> -1.6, 22.1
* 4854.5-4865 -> 0.0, 17.9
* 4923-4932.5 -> -2.2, 24.3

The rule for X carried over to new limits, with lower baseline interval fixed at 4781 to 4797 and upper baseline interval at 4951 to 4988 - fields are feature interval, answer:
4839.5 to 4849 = -0.71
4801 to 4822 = -0.10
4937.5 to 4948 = -4.24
